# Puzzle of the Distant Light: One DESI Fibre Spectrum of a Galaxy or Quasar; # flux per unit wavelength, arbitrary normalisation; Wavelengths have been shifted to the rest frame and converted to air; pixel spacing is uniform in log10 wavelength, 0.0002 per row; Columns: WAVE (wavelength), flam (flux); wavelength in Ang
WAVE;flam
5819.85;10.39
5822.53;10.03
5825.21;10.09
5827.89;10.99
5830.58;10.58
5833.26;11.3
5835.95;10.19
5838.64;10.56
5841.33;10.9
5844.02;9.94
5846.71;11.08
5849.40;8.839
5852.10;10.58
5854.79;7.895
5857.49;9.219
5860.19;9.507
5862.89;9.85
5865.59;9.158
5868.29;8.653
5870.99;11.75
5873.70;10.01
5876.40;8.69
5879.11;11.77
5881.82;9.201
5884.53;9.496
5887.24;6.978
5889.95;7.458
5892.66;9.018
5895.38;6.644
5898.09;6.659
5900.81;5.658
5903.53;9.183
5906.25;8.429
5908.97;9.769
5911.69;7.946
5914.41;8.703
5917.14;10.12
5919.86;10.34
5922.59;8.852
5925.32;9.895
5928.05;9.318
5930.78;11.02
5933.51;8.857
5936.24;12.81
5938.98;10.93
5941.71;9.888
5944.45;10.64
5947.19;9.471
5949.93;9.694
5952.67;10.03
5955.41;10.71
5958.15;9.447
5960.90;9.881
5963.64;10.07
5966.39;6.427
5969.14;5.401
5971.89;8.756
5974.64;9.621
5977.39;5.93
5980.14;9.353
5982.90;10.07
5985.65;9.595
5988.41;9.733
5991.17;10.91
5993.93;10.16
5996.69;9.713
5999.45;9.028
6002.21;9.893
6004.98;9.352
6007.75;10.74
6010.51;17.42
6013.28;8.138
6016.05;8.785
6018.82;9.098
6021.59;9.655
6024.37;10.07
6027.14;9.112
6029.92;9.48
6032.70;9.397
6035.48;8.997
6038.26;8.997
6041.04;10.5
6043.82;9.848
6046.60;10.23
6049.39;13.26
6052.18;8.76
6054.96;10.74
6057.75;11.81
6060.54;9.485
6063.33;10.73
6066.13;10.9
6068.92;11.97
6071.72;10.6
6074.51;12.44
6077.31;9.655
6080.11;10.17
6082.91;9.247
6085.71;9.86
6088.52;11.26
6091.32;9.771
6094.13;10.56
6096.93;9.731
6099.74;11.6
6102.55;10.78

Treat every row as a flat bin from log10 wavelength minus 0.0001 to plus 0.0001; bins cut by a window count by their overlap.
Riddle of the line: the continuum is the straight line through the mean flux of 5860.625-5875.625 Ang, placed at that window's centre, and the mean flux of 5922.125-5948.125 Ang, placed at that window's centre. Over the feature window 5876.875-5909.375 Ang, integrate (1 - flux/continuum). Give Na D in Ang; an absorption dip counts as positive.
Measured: 5.4 Ang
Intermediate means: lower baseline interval 9.82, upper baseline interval 10.2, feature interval 8.32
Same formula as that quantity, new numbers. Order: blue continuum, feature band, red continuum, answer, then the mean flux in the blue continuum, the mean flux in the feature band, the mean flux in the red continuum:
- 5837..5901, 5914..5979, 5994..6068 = 1.4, 9.21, 9.46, 10.2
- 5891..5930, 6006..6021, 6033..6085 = -1.3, 8.64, 10.7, 10.4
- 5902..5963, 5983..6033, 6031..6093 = 0.6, 9.81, 10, 10.4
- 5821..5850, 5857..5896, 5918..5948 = 4.3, 10.5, 9.2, 10.2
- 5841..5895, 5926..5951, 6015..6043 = -2.3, 9.42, 10.3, 9.43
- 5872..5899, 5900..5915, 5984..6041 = 0.9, 8.66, 8.36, 9.93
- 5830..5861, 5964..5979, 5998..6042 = 3.8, 10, 7.45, 9.91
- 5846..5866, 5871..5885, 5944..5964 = -0.7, 9.48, 10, 9.96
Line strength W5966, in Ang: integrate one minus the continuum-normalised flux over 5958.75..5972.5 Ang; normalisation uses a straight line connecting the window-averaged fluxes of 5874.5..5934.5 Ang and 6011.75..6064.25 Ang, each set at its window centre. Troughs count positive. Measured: 1.7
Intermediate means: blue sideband 8.83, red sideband 9.86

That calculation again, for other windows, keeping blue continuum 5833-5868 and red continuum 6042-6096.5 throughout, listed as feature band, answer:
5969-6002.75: 3.6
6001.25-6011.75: -1.5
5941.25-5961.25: 0.4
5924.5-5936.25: 0.0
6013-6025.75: 1.4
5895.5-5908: 3.2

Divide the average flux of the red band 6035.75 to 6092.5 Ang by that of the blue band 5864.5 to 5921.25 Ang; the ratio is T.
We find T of 1.2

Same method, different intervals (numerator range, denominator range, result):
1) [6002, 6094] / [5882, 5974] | 1.14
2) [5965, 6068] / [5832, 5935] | 1.05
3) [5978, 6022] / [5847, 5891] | 1.07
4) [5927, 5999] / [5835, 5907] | 1.04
